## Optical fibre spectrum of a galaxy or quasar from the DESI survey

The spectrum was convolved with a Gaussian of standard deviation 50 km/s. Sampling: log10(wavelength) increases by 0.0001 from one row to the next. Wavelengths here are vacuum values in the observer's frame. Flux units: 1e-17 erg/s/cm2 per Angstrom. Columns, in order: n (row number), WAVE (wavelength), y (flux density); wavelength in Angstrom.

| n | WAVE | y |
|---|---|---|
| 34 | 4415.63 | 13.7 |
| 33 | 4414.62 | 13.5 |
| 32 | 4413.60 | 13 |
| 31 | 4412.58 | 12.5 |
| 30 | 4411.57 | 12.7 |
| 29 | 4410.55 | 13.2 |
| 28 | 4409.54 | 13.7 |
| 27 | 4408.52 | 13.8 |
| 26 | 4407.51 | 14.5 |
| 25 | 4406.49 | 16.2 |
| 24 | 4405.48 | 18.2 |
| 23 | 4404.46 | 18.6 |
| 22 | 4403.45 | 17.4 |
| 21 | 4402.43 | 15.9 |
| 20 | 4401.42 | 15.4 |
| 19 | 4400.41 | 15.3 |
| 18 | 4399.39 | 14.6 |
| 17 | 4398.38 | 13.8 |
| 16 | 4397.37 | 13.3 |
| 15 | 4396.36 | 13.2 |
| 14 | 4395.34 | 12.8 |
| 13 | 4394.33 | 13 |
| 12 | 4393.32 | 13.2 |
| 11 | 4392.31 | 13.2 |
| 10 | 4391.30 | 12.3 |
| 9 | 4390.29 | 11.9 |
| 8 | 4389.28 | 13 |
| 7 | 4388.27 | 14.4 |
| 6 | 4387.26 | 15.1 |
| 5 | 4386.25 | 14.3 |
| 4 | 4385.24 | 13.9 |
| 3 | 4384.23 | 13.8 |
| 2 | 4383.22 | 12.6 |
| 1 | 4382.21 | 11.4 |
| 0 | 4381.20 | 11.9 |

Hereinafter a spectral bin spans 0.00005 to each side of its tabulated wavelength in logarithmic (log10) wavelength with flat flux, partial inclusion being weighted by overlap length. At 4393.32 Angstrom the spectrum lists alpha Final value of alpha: 13.2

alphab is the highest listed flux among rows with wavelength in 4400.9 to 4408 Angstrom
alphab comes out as 18.6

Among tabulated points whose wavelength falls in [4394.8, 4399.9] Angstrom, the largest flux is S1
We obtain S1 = 14.6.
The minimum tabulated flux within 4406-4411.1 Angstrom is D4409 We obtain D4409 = 13.2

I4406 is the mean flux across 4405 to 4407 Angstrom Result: 17.2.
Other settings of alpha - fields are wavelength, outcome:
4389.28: 13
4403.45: 17.4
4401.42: 15.4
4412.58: 12.5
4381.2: 11.9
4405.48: 18.2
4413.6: 13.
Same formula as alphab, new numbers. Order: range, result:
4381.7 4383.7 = 12.6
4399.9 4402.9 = 15.9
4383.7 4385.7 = 13.9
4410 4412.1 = 13.2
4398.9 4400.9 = 15.3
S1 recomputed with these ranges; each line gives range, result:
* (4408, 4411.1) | 13.8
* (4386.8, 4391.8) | 15.1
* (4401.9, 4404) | 17.4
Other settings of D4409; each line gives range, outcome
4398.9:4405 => 14.6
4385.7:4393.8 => 11.9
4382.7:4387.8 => 12.6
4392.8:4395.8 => 12.8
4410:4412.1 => 12.7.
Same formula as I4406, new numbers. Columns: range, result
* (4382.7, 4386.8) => 13.7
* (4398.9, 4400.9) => 14.9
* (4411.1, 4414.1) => 12.7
